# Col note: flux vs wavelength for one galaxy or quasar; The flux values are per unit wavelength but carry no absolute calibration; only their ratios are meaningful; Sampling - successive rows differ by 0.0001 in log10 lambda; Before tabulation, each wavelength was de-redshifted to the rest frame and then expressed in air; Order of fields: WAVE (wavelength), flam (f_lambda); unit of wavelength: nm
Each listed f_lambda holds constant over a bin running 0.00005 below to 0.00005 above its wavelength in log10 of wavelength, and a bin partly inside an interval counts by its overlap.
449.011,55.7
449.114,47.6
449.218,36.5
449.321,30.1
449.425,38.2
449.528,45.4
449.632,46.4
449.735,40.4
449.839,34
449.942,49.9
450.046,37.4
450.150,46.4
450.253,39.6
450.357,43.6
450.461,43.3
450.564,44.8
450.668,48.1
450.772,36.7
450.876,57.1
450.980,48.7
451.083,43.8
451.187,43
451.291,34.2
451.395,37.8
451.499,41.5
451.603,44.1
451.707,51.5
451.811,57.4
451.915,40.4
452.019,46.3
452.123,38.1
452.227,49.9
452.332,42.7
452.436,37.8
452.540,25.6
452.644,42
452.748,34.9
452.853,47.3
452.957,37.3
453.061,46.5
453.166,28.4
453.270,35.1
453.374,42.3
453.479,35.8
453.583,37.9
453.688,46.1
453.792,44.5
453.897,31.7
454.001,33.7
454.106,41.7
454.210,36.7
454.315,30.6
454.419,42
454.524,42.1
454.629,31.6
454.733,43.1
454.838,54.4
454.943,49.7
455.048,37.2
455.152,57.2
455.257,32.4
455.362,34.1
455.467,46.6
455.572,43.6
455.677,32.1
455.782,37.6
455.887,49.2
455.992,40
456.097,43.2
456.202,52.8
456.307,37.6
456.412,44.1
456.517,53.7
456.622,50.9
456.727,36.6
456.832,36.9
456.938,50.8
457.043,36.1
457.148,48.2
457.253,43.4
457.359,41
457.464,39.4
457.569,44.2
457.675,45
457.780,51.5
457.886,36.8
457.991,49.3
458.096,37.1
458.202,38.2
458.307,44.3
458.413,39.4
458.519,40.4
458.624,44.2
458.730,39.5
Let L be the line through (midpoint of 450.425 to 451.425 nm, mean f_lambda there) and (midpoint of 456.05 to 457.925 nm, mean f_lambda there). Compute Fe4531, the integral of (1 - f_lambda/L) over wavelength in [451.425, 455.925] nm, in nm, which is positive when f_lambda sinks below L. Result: 0.31 nm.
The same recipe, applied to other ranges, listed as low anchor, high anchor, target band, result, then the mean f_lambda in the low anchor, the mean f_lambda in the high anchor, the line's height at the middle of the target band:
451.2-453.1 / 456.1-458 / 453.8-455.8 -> 0.15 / 41.9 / 44.2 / 43.2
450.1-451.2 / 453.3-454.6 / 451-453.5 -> 0.05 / 45.1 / 38.6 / 41.9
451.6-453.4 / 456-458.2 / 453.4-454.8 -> 0.12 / 41.5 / 43.7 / 42.2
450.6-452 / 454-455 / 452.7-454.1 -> 0.12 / 45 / 40.9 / 42.3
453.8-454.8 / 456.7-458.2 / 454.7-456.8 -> -0.21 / 37.6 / 42.5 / 39.9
